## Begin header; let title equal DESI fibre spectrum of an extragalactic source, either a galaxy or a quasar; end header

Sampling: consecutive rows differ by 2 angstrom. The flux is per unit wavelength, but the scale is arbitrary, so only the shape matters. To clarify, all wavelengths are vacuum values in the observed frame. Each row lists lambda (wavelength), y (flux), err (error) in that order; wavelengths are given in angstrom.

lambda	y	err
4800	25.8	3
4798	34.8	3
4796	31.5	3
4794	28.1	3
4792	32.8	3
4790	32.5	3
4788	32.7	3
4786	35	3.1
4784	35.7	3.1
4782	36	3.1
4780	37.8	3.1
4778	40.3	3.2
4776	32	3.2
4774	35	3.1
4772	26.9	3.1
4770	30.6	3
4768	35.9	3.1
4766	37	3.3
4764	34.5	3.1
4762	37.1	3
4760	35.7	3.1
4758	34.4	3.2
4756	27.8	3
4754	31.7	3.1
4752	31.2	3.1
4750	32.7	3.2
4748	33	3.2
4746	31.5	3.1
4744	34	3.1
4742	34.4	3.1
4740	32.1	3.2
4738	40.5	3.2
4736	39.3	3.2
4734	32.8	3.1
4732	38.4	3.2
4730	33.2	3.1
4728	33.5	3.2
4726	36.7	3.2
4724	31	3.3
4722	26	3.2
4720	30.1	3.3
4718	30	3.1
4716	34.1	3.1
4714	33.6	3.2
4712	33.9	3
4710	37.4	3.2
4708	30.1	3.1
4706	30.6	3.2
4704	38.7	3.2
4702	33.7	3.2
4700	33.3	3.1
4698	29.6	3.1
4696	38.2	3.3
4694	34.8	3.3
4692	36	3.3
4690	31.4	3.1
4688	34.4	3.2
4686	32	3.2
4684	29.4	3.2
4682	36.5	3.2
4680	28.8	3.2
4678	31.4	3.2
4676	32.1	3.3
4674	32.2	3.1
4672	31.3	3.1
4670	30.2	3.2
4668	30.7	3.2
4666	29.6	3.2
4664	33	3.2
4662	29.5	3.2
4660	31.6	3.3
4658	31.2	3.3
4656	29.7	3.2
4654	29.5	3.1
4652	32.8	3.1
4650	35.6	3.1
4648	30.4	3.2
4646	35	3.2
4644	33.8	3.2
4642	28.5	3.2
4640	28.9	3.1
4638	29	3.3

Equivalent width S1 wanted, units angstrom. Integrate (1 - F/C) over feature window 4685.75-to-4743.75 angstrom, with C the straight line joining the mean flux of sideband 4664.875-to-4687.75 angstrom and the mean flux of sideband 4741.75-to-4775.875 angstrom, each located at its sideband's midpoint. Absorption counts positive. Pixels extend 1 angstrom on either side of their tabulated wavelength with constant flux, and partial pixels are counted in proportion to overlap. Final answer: -2.9 angstrom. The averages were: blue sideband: 31.4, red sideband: 33.1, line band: 33.8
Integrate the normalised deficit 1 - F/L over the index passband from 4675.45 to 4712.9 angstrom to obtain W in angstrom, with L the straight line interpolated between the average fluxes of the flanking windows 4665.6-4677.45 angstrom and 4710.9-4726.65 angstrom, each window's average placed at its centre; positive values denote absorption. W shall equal -2.2 angstrom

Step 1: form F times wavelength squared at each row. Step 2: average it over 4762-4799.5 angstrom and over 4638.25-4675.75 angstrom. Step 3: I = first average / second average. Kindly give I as 1.14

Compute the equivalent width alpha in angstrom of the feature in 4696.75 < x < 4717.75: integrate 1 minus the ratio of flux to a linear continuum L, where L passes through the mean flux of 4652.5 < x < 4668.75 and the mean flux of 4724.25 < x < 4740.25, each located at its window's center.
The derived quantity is 0.3 angstrom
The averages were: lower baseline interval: 30.7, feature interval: 33.4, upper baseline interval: 35.8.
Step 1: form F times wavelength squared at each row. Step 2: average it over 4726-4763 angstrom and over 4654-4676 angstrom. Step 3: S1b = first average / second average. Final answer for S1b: 1.14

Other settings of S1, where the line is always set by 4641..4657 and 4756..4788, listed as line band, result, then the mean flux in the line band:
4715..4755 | 0.6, 33.3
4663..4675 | 0.4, 31.2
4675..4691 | 0.3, 32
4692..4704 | -0.5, 34.5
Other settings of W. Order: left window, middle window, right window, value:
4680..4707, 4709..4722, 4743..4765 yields 0.29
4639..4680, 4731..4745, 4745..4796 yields -1.32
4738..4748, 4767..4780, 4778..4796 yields 0.07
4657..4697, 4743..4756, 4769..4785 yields 0.66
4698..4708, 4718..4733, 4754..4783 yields 0.48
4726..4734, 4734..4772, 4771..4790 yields 0.98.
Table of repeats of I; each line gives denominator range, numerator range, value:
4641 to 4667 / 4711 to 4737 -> 1.09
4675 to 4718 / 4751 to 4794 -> 1.05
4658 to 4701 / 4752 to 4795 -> 1.09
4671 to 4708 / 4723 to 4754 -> 1.06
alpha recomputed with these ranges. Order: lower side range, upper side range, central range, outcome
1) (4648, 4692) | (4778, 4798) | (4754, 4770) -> -0.35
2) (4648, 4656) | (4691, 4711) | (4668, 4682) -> 0.71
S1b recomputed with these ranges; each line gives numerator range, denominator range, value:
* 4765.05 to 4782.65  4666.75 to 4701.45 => 1.11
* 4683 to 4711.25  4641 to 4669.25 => 1.09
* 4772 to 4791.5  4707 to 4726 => 1.11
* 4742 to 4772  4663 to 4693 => 1.07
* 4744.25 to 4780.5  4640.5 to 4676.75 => 1.12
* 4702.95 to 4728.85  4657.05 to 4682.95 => 1.06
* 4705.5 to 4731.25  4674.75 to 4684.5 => 1.04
